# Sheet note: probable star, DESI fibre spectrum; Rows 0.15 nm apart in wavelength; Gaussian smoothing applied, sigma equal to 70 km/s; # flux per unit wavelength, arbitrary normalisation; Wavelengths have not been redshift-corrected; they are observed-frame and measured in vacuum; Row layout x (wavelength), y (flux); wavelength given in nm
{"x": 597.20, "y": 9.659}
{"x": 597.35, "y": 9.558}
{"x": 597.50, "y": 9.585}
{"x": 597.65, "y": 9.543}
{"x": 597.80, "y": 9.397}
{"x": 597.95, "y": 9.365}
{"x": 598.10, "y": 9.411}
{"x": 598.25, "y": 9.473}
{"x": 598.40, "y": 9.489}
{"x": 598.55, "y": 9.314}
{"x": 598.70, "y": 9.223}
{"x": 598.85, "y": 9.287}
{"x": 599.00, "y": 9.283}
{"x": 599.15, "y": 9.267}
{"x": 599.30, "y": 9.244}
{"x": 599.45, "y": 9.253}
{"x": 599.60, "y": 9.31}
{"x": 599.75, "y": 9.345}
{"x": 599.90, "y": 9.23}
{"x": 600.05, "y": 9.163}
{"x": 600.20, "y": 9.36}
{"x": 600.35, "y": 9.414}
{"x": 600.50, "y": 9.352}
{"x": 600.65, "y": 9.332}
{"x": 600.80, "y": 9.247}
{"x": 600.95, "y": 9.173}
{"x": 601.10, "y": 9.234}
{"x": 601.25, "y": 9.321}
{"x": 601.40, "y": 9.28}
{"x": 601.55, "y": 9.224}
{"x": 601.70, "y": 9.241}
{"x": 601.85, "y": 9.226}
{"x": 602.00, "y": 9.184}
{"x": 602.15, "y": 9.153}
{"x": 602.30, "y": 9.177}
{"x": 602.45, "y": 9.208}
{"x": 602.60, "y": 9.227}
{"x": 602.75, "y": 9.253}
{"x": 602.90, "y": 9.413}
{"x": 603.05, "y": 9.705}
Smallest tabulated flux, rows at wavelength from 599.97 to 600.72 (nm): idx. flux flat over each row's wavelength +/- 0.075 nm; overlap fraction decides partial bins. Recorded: 9.163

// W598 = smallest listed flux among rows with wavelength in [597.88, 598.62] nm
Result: 9.314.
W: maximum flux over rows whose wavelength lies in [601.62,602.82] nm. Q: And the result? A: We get 9.253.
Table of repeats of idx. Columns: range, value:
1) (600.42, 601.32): 9.173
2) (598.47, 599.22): 9.223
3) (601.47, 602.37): 9.153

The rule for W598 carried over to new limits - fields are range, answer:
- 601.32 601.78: 9.224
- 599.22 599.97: 9.23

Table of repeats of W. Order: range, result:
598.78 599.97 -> 9.345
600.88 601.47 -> 9.321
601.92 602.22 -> 9.184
